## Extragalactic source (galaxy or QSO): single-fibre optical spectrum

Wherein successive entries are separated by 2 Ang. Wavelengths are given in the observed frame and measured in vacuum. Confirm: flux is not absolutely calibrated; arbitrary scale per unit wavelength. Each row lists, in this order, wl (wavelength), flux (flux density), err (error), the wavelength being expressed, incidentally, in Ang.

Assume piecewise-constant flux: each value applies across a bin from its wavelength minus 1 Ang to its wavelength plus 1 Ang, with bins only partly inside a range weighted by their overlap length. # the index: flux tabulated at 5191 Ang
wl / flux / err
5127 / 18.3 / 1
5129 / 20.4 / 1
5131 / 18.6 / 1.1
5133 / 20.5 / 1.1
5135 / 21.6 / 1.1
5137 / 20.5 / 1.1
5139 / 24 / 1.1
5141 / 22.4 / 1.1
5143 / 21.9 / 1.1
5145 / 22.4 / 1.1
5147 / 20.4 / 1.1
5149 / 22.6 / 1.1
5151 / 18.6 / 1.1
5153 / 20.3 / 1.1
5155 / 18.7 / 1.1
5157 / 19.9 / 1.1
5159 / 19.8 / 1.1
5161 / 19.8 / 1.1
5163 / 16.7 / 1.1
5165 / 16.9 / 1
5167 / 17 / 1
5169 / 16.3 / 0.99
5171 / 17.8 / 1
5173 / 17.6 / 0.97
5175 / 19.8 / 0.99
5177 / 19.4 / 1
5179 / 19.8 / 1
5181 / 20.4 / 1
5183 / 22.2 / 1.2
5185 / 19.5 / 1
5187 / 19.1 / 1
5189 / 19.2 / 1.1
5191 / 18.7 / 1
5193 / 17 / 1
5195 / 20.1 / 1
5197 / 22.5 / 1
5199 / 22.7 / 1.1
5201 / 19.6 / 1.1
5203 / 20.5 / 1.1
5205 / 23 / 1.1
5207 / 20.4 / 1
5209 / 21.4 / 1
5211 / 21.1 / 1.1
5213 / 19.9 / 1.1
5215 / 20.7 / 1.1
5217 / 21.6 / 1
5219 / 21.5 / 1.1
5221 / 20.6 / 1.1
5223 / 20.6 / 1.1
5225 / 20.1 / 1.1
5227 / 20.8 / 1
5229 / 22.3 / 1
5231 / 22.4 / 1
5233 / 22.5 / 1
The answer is 18.7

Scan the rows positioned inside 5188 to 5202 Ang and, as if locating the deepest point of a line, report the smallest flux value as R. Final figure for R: 17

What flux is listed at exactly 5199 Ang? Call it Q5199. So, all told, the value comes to 22.7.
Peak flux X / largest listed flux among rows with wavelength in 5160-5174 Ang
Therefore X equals 19.8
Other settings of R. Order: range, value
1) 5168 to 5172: 16.3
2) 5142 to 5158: 18.6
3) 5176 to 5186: 19.4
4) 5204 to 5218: 19.9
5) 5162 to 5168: 16.7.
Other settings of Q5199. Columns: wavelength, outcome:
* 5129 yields 20.4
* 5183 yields 22.2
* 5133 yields 20.5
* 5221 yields 20.6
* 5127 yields 18.3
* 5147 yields 20.4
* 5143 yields 21.9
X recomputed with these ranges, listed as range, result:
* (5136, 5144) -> 24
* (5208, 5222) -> 21.6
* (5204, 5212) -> 23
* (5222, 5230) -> 22.3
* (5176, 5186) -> 22.2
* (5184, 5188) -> 19.5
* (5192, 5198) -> 22.5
